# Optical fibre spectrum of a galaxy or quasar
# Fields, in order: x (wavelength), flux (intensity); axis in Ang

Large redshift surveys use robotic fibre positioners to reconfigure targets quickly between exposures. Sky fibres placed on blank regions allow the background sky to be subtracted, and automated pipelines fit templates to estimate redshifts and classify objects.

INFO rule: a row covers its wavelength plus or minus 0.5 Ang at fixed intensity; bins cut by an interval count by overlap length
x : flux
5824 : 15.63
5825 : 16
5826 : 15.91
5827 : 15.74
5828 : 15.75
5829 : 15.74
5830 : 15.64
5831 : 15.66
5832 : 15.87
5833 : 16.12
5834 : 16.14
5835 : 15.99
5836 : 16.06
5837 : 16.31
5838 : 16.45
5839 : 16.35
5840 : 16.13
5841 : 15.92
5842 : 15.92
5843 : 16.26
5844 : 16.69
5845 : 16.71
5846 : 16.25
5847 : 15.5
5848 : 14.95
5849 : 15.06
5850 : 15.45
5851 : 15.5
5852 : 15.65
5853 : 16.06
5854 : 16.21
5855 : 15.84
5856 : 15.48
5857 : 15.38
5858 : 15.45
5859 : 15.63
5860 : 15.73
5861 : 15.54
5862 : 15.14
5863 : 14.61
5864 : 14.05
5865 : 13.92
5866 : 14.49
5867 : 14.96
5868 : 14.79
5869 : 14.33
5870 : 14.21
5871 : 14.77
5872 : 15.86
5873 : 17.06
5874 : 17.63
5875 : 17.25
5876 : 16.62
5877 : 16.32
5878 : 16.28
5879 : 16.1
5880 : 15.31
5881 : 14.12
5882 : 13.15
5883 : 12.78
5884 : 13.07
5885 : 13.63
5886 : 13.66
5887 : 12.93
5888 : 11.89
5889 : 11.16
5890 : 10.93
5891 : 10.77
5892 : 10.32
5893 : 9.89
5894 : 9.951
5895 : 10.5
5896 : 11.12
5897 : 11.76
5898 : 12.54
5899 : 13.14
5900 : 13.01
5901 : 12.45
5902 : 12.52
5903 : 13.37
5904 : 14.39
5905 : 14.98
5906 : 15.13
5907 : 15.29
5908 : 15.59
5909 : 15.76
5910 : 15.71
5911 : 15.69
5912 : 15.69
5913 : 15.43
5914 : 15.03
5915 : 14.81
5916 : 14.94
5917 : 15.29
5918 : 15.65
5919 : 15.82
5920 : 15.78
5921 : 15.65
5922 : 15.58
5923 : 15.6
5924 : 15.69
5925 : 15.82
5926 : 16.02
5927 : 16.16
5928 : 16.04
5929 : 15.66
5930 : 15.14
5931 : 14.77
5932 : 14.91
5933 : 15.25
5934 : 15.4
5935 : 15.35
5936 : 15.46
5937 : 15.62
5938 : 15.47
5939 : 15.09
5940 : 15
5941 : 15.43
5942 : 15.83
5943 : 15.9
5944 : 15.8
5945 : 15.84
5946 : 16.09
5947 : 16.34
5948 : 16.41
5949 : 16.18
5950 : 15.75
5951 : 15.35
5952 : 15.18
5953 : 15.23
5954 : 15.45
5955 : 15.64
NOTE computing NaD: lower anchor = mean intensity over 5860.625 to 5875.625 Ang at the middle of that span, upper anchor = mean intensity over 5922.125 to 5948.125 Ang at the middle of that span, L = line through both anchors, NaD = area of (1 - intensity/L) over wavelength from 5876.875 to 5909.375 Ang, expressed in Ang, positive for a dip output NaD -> 4.82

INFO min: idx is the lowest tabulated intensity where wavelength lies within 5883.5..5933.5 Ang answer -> 9.89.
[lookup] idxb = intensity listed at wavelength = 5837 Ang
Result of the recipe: 16.31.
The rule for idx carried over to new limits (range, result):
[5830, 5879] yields 13.92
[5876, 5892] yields 10.32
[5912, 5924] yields 14.81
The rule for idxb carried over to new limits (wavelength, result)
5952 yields 15.18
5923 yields 15.6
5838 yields 16.45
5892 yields 10.32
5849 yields 15.06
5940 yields 15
